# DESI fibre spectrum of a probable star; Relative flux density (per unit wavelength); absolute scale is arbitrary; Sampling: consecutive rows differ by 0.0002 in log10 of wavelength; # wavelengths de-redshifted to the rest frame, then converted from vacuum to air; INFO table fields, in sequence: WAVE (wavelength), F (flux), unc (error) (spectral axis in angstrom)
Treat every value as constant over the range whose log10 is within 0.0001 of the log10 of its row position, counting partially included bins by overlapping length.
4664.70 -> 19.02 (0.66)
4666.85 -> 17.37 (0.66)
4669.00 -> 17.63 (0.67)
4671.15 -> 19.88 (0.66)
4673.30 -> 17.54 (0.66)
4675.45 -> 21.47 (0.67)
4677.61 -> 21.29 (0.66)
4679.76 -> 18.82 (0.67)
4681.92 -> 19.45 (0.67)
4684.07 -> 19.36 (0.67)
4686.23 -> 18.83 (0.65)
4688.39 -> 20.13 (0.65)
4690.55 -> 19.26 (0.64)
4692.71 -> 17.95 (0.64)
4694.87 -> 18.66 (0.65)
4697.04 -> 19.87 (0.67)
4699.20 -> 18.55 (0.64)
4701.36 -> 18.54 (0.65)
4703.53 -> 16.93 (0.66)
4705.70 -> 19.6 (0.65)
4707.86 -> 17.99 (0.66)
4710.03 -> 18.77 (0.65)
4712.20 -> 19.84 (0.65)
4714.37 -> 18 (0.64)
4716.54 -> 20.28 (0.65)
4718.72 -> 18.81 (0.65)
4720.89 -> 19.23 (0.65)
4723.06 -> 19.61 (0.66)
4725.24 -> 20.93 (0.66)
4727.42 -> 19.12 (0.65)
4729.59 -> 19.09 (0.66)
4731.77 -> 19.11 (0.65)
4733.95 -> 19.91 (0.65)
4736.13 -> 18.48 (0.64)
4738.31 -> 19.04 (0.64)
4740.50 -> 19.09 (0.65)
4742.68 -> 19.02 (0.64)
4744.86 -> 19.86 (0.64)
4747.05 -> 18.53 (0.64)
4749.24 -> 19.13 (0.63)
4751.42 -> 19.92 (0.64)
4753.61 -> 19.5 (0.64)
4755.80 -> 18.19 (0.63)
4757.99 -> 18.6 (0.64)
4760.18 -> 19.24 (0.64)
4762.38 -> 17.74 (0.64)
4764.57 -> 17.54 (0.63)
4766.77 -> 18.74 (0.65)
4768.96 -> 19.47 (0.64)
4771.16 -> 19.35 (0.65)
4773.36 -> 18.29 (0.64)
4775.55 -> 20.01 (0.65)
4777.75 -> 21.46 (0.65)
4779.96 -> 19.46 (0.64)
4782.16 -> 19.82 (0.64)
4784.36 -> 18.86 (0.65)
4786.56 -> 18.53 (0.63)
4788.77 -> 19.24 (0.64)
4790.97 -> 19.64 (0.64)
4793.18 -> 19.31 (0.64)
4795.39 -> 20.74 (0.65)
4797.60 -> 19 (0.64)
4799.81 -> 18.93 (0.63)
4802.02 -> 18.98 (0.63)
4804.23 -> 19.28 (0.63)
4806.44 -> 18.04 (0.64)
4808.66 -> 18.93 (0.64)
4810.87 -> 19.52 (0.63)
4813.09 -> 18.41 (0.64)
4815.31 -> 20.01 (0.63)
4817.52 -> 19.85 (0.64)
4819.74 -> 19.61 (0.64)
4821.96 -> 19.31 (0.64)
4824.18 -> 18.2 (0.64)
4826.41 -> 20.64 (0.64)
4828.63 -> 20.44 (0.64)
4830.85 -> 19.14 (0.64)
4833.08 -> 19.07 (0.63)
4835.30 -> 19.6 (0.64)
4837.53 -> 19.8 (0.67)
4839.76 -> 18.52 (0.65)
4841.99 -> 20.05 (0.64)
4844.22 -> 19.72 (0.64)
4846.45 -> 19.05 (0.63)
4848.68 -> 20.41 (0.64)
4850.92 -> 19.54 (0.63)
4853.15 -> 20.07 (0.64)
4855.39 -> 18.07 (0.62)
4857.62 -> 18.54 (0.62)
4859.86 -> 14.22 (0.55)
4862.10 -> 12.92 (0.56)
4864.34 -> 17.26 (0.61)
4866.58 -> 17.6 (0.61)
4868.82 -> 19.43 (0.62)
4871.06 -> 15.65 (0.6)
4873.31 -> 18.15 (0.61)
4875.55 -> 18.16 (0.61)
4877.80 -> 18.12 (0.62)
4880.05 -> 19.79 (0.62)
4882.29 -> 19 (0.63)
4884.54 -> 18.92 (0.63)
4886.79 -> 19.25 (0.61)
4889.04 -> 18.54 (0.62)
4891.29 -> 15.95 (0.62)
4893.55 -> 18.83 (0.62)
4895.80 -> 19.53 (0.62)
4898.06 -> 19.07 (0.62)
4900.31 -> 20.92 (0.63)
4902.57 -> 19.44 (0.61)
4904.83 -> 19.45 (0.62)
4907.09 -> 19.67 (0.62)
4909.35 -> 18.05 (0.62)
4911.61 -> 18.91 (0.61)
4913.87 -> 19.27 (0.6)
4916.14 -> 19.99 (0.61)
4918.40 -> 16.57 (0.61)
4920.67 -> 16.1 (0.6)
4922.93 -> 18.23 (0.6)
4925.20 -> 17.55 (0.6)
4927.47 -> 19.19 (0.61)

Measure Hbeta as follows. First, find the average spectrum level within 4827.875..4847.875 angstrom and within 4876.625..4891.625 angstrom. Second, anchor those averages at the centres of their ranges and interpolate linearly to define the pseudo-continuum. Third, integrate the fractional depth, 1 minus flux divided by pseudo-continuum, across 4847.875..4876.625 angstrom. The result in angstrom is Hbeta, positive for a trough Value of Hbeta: 2.1 angstrom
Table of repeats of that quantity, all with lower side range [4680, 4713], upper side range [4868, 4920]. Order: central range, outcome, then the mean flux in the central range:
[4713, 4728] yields -0.4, 19.4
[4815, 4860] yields -1.4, 19.3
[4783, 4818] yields -0.8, 19.2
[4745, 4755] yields -0.2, 19.3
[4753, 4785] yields -0.4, 19.1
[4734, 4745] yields -0.1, 19.1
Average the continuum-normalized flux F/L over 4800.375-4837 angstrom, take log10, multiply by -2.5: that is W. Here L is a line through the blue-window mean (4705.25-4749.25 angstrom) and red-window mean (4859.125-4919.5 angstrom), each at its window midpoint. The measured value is -0.036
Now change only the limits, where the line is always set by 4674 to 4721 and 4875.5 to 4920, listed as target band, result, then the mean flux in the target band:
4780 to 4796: -0.02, 19.4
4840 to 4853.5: -0.04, 19.7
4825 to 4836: -0.04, 19.7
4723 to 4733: -0.03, 19.6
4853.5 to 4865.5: 0.15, 16.5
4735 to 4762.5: 0.00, 19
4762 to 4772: 0.03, 18.6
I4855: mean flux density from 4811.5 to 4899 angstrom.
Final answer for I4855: 18.7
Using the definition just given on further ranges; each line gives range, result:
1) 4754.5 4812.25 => 19.1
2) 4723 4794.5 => 19.2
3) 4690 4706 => 18.6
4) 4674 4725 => 19.2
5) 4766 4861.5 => 19.2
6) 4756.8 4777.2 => 18.8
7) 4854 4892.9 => 17.7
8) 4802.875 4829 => 19.3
